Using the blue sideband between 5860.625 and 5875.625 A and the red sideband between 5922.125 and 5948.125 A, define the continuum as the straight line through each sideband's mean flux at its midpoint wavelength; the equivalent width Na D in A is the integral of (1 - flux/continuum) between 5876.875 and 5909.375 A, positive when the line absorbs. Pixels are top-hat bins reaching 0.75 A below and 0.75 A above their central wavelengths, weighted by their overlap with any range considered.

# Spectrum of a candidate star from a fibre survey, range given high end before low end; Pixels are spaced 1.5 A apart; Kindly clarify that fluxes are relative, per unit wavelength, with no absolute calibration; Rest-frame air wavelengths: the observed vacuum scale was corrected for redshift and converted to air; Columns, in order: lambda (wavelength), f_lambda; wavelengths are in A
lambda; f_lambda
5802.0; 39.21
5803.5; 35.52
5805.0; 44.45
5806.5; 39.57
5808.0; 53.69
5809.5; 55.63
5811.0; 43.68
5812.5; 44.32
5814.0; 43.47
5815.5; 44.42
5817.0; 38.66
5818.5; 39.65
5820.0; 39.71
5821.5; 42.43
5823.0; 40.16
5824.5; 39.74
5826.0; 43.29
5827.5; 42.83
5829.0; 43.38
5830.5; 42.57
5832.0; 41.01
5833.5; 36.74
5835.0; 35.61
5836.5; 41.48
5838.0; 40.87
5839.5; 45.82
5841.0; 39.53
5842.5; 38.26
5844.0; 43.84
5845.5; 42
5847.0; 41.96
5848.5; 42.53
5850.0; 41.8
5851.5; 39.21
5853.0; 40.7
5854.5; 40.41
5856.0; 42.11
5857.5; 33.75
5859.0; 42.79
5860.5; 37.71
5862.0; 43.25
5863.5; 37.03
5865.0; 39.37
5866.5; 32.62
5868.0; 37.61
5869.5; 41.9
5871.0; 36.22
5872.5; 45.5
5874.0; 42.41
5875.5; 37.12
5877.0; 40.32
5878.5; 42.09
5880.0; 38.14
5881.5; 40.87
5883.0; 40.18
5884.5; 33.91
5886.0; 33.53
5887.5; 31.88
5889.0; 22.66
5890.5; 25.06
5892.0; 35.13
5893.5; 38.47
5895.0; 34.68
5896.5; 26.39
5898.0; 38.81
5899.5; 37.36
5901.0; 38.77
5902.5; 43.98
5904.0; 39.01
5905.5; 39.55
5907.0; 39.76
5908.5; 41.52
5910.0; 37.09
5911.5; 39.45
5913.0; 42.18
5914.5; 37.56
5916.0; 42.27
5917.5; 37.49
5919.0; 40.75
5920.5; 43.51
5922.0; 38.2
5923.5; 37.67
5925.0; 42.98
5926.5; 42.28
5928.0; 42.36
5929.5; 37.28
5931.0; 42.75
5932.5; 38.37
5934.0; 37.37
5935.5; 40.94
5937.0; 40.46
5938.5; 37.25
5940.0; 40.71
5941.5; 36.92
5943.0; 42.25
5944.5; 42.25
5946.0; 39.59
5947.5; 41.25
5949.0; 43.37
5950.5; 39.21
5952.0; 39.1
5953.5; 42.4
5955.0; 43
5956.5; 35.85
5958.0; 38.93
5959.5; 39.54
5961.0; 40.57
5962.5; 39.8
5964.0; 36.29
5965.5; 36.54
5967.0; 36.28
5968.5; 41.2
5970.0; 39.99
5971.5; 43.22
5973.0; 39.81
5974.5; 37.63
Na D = 2.65 A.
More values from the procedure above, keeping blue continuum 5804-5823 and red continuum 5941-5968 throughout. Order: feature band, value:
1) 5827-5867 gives 2.3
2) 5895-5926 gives 1.4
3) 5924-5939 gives 0.1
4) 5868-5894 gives 3.2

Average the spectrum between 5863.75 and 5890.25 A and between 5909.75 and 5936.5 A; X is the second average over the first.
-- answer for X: 1.08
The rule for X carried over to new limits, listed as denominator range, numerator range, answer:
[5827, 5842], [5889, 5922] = 0.92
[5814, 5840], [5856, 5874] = 0.95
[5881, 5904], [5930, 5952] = 1.15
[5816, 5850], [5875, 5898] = 0.85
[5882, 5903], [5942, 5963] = 1.18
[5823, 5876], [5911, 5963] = 0.99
